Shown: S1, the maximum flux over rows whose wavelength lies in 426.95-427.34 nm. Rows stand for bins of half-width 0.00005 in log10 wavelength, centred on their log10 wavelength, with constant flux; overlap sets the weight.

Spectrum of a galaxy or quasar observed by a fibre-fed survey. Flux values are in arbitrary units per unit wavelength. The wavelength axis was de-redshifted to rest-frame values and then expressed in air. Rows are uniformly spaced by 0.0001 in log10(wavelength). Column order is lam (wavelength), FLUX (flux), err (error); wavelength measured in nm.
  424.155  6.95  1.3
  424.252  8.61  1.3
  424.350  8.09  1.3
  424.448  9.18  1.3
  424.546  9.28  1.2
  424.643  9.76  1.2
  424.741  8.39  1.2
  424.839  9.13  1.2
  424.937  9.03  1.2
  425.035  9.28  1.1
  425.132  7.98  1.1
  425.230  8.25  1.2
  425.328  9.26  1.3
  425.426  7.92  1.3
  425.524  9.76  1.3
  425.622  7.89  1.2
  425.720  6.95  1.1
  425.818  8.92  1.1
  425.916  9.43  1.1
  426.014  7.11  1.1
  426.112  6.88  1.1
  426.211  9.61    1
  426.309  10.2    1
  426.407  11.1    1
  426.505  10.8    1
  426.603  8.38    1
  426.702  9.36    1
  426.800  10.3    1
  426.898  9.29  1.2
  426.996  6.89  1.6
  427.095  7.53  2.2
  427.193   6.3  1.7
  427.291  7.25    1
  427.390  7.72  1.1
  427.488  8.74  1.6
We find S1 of 7.53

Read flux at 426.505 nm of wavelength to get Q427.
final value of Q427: 10.8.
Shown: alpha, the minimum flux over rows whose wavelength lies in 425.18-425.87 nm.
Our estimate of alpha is 6.95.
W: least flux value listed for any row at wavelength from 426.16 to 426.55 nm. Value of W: 9.61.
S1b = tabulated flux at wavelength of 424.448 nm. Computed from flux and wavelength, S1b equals 9.18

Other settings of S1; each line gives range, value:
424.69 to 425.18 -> 9.28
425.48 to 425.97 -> 9.76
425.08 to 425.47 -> 9.26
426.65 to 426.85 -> 10.3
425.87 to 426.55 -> 11.1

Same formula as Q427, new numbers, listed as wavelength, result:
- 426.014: 7.11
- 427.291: 7.25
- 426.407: 11.1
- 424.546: 9.28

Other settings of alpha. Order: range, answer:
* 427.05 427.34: 6.3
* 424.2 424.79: 8.09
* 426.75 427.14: 6.89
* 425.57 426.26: 6.88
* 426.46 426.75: 8.38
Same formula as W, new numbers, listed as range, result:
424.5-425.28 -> 7.98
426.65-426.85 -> 9.36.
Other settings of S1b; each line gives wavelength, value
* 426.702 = 9.36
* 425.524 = 9.76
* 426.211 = 9.61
